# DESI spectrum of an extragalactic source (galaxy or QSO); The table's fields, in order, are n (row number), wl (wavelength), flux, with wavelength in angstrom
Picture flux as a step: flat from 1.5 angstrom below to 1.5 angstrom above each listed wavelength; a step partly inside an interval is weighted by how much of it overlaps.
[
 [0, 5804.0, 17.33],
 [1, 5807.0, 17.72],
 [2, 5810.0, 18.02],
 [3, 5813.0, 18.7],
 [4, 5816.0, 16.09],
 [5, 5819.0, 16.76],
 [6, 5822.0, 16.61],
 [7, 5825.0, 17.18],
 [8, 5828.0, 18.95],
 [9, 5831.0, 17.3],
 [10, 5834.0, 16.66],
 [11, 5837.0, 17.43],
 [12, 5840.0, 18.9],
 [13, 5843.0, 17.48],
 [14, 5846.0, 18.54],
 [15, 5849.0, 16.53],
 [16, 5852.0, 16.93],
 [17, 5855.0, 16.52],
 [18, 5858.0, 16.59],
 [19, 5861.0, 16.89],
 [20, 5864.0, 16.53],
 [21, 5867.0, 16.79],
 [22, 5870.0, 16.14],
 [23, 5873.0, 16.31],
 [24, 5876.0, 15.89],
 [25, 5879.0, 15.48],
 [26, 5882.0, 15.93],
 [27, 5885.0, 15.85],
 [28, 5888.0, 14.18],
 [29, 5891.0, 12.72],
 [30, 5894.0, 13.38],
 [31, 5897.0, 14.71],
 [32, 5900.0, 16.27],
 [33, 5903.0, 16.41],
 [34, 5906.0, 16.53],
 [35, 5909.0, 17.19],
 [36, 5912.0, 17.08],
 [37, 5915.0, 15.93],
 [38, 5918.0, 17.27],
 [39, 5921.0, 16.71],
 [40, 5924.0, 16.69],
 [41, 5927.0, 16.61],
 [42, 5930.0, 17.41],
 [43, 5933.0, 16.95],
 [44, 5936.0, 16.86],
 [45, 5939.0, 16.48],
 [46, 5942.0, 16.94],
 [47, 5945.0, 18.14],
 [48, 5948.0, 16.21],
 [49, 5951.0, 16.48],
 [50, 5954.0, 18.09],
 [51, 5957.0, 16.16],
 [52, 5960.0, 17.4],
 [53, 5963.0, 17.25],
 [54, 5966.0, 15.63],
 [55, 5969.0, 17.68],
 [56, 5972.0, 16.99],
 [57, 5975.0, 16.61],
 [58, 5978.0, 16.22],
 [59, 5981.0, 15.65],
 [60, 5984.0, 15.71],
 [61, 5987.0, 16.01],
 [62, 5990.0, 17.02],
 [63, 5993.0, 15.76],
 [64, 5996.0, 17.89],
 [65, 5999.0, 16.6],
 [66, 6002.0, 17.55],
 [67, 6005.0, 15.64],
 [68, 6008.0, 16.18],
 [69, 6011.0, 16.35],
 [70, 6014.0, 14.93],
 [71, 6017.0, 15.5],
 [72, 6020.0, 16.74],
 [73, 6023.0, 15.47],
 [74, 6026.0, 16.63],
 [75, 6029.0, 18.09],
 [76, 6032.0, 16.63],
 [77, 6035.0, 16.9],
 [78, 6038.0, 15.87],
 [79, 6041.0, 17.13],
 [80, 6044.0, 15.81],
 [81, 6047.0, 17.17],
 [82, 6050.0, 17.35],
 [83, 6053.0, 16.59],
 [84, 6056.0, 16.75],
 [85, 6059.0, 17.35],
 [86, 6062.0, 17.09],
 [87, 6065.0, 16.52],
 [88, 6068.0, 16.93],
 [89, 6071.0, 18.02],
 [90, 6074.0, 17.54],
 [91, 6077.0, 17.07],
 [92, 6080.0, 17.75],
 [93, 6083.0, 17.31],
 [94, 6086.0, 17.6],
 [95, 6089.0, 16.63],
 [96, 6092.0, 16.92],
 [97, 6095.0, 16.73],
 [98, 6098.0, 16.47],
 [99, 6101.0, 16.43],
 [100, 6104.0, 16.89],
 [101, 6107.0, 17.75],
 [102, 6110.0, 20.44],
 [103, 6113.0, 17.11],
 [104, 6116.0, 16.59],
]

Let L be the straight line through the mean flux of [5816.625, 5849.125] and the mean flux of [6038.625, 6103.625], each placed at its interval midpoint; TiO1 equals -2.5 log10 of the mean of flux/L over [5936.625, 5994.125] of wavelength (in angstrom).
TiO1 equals 0.04 mag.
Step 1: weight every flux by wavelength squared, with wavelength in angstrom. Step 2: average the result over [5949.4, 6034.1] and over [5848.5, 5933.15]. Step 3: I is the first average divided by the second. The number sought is 1.06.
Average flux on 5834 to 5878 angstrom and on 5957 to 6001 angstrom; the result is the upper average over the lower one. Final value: 0.98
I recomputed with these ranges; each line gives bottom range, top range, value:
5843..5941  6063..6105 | 1.12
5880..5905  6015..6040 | 1.15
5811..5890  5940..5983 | 1.04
